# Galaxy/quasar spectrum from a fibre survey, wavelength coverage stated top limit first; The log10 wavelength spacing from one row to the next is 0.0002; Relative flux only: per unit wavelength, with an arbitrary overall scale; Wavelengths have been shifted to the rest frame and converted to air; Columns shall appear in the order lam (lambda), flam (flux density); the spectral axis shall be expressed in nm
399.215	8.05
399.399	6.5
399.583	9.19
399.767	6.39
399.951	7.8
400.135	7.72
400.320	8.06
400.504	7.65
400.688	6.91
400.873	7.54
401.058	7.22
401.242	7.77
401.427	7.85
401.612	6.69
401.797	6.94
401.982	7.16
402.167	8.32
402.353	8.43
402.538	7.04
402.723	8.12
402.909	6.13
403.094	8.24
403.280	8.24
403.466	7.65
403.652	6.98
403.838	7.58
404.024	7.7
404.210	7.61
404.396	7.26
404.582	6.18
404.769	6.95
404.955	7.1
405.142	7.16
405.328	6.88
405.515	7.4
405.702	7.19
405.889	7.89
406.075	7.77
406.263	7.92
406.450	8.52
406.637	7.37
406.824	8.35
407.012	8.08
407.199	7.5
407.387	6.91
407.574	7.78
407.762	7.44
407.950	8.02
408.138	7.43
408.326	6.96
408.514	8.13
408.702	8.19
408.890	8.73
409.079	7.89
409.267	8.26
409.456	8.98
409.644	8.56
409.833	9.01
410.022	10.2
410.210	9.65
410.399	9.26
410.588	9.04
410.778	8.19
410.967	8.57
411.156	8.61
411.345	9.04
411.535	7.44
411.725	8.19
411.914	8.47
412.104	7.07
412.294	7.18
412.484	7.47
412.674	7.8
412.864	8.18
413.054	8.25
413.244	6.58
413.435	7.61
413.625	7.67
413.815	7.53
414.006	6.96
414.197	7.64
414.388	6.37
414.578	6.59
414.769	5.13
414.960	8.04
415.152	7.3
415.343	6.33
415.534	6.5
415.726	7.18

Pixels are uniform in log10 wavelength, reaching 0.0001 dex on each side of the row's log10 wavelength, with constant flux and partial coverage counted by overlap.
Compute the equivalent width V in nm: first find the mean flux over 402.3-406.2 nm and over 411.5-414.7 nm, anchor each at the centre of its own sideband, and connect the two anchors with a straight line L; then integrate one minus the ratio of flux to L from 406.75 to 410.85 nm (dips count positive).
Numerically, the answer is -0.48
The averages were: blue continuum 7.4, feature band 8.3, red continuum 7.45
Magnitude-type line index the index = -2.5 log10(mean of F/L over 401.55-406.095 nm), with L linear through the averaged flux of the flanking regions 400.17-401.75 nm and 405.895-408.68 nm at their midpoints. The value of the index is 0.029 mag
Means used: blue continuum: 7.45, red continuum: 7.75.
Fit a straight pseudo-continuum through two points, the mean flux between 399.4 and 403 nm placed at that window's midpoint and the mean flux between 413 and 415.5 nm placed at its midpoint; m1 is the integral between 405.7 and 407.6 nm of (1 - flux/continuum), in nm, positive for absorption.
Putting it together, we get -0.122 nm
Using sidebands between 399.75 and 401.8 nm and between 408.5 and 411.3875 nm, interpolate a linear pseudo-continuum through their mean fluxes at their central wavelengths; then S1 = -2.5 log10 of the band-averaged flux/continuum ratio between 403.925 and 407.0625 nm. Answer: 0.090 mag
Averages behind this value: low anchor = 7.43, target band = 7.48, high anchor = 8.78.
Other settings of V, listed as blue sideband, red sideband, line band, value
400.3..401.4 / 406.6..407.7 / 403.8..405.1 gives 0.073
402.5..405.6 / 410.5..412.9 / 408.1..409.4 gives -0.034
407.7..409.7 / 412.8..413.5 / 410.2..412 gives -0.177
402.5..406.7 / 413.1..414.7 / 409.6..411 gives -0.358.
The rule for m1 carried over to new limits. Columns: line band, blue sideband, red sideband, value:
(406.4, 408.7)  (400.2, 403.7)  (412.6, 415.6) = -0.11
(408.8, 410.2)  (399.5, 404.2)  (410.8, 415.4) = -0.25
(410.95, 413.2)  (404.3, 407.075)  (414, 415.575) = -0.32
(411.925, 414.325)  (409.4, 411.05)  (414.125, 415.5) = 0.02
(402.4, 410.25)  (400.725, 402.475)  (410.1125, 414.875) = -0.15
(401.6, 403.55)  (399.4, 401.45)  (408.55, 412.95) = 0.05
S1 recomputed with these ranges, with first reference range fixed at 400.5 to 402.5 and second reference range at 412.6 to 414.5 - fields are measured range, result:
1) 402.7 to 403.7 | -0.01 mag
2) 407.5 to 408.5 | -0.01 mag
